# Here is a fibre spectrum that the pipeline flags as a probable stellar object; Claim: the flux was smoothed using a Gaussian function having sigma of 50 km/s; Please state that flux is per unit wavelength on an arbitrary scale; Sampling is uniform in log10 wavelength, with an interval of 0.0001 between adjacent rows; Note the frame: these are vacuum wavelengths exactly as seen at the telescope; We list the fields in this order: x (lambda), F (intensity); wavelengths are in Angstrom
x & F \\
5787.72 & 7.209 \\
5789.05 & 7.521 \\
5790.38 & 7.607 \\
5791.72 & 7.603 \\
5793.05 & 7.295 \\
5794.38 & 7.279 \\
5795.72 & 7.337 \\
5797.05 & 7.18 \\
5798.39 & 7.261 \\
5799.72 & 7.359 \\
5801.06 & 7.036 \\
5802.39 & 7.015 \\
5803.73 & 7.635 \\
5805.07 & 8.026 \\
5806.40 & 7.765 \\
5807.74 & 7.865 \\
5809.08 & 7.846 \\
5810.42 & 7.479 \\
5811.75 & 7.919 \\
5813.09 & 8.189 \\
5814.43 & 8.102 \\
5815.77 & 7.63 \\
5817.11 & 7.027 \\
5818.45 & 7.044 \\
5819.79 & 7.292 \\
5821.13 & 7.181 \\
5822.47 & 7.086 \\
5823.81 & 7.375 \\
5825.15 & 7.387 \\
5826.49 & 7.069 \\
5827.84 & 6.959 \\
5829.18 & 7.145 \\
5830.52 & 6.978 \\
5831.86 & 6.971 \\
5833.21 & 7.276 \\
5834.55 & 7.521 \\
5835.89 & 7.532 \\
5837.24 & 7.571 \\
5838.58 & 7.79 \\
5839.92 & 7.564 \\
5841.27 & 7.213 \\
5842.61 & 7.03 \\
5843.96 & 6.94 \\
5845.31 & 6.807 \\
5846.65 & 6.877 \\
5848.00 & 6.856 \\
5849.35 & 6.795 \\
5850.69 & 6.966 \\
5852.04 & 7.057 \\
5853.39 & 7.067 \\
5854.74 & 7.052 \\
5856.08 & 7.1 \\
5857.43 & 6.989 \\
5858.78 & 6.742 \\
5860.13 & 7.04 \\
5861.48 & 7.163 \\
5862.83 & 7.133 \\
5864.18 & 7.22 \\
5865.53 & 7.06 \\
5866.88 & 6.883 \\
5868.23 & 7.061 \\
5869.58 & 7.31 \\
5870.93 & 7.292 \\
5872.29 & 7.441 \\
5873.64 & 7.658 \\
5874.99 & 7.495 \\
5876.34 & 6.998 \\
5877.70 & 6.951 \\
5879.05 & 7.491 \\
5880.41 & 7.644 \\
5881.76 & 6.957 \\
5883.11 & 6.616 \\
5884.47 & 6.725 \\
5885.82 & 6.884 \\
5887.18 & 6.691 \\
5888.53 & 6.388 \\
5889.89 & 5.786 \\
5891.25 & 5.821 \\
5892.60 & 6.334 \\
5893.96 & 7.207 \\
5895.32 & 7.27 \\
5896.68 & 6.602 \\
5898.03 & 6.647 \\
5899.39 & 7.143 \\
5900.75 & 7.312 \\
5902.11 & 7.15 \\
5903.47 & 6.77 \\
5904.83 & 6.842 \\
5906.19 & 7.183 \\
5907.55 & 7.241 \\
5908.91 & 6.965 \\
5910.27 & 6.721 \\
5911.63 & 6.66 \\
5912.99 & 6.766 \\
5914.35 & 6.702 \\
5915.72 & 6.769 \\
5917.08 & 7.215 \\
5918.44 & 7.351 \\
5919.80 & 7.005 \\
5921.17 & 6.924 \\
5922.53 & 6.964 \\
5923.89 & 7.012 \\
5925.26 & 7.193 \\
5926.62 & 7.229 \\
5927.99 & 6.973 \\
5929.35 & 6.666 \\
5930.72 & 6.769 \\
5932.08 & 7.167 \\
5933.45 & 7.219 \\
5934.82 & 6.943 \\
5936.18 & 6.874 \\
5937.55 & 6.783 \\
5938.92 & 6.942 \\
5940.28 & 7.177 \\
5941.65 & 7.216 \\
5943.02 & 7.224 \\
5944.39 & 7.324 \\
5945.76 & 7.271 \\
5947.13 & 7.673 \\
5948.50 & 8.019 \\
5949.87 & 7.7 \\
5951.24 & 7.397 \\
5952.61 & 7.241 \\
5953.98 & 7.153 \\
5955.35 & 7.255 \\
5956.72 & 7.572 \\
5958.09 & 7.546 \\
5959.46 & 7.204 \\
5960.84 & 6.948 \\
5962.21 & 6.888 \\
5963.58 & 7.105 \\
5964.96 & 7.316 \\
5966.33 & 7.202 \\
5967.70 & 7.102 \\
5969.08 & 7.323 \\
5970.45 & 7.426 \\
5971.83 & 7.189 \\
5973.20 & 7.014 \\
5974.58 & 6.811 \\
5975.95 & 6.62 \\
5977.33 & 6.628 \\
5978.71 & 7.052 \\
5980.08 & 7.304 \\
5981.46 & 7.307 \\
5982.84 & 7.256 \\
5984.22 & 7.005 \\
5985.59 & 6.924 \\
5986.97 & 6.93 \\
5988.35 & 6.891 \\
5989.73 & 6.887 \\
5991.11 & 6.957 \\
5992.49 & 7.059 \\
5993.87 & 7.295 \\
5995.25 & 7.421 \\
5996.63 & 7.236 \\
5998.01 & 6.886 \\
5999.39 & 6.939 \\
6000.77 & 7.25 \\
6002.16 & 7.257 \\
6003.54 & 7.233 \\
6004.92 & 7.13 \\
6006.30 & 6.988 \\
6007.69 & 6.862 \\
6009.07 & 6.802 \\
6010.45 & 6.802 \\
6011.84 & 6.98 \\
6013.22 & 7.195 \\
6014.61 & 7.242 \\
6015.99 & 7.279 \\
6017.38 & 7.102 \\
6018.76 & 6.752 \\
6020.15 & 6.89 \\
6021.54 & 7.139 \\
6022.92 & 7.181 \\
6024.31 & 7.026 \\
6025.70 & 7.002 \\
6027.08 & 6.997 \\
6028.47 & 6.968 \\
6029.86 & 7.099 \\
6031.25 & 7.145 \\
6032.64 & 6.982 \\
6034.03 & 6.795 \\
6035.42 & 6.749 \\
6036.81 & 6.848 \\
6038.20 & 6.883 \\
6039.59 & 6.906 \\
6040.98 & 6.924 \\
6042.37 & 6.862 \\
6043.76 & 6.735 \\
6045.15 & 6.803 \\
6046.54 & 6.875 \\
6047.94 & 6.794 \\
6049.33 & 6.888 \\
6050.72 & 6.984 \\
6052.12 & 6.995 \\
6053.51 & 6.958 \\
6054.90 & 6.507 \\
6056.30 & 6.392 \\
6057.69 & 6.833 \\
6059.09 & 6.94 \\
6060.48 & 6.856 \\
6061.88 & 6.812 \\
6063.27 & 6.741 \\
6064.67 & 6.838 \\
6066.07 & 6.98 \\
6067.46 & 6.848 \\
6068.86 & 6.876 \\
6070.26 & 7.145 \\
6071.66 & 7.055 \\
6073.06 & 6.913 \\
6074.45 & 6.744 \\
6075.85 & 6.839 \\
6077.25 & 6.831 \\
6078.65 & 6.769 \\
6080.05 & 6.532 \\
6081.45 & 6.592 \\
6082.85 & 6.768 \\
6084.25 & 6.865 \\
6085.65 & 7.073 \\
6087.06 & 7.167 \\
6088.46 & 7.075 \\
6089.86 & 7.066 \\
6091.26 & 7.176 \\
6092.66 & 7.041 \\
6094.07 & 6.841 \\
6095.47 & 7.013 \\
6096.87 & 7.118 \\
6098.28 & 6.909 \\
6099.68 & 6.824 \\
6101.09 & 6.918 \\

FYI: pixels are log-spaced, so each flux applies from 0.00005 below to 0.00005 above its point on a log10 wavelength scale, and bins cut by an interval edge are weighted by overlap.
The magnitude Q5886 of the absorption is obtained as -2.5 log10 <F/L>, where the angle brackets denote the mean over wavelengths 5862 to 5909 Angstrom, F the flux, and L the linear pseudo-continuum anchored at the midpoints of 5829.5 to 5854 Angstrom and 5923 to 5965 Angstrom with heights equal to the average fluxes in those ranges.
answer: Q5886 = 0.030 mag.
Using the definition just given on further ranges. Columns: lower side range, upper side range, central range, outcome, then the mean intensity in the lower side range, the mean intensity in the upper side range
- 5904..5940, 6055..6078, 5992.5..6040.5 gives -0.02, 6.97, 6.84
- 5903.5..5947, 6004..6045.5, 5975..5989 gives 0.00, 7.01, 6.97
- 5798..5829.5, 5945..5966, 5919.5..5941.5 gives 0.06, 7.45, 7.35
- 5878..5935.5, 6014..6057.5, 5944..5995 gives -0.04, 6.9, 6.92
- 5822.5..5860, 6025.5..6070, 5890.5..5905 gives 0.04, 7.13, 6.87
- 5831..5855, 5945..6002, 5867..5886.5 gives 0.00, 7.16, 7.18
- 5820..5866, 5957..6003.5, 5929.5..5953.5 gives -0.02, 7.13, 7.1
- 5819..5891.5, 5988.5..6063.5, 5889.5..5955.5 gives 0.00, 7.08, 6.96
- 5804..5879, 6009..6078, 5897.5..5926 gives 0.03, 7.27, 6.92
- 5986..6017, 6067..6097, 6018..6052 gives 0.01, 7.07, 6.92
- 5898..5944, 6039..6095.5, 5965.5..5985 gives -0.02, 7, 6.87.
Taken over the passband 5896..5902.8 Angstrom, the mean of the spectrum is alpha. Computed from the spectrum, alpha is 6.97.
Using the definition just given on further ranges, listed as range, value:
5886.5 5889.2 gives 6.55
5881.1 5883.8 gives 6.78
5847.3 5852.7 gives 6.91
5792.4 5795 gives 7.3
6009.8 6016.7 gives 7.1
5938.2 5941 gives 7.07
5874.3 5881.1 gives 7.32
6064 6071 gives 6.93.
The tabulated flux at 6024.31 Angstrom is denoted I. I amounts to 7.026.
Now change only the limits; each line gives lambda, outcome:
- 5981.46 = 7.307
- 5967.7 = 7.102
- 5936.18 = 6.874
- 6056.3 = 6.392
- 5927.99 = 6.973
